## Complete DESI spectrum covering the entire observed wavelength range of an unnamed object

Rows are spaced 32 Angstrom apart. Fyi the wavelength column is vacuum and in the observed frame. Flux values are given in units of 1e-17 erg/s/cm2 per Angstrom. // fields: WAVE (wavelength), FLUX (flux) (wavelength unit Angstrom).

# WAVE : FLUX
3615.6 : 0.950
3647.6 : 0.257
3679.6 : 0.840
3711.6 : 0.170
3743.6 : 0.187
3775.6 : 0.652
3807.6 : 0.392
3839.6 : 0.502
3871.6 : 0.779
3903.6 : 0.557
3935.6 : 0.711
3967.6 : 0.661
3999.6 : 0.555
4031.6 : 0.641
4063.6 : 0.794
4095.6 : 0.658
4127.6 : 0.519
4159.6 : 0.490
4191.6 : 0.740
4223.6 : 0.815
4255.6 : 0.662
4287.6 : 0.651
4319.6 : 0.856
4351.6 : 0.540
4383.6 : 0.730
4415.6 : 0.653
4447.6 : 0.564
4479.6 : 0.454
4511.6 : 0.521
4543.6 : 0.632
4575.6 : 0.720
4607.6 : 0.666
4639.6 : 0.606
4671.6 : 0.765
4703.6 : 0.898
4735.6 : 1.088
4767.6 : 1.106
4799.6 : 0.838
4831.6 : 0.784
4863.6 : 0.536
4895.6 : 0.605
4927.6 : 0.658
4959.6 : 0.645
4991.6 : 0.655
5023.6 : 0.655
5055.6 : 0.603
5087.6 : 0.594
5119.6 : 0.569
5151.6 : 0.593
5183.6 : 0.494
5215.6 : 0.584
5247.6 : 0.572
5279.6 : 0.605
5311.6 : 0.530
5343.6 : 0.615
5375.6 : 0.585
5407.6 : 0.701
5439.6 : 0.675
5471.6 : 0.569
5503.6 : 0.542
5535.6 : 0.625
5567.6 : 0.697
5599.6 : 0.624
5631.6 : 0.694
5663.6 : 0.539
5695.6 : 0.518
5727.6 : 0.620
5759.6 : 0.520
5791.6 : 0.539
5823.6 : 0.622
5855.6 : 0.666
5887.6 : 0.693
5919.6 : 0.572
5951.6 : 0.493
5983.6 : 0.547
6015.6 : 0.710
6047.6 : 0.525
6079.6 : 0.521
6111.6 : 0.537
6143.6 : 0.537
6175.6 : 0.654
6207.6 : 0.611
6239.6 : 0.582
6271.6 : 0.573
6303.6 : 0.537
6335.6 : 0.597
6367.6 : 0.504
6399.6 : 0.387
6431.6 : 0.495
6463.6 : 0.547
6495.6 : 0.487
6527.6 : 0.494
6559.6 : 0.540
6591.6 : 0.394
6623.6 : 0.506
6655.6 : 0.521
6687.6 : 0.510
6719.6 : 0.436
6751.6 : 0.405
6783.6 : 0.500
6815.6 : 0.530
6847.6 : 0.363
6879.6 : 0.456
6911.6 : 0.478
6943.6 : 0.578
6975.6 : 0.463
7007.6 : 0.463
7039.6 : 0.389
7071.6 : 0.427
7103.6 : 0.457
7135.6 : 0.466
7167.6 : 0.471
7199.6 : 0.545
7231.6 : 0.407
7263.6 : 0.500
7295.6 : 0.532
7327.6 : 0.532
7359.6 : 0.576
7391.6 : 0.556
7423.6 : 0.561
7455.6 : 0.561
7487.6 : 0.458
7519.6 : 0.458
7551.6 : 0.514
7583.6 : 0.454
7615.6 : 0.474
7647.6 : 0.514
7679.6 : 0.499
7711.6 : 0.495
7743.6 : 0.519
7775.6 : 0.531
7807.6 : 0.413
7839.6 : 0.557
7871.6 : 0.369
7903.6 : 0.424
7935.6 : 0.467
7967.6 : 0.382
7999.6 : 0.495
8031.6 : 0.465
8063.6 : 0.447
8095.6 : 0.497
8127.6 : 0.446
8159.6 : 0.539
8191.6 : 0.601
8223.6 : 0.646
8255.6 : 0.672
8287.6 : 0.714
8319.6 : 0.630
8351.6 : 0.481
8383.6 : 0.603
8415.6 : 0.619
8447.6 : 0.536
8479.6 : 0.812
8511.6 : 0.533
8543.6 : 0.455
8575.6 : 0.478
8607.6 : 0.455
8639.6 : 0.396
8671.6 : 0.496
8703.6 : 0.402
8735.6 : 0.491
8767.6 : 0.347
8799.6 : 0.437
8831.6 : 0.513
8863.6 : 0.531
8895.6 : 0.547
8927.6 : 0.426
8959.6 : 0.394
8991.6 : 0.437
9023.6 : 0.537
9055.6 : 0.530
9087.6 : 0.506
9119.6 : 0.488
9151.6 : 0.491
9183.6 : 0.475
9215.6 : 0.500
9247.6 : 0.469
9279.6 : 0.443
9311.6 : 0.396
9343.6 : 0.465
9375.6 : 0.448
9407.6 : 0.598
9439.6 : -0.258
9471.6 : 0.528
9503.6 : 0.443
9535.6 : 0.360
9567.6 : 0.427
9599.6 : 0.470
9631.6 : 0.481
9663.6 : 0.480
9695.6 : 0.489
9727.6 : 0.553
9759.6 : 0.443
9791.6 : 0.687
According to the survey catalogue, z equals 0.695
